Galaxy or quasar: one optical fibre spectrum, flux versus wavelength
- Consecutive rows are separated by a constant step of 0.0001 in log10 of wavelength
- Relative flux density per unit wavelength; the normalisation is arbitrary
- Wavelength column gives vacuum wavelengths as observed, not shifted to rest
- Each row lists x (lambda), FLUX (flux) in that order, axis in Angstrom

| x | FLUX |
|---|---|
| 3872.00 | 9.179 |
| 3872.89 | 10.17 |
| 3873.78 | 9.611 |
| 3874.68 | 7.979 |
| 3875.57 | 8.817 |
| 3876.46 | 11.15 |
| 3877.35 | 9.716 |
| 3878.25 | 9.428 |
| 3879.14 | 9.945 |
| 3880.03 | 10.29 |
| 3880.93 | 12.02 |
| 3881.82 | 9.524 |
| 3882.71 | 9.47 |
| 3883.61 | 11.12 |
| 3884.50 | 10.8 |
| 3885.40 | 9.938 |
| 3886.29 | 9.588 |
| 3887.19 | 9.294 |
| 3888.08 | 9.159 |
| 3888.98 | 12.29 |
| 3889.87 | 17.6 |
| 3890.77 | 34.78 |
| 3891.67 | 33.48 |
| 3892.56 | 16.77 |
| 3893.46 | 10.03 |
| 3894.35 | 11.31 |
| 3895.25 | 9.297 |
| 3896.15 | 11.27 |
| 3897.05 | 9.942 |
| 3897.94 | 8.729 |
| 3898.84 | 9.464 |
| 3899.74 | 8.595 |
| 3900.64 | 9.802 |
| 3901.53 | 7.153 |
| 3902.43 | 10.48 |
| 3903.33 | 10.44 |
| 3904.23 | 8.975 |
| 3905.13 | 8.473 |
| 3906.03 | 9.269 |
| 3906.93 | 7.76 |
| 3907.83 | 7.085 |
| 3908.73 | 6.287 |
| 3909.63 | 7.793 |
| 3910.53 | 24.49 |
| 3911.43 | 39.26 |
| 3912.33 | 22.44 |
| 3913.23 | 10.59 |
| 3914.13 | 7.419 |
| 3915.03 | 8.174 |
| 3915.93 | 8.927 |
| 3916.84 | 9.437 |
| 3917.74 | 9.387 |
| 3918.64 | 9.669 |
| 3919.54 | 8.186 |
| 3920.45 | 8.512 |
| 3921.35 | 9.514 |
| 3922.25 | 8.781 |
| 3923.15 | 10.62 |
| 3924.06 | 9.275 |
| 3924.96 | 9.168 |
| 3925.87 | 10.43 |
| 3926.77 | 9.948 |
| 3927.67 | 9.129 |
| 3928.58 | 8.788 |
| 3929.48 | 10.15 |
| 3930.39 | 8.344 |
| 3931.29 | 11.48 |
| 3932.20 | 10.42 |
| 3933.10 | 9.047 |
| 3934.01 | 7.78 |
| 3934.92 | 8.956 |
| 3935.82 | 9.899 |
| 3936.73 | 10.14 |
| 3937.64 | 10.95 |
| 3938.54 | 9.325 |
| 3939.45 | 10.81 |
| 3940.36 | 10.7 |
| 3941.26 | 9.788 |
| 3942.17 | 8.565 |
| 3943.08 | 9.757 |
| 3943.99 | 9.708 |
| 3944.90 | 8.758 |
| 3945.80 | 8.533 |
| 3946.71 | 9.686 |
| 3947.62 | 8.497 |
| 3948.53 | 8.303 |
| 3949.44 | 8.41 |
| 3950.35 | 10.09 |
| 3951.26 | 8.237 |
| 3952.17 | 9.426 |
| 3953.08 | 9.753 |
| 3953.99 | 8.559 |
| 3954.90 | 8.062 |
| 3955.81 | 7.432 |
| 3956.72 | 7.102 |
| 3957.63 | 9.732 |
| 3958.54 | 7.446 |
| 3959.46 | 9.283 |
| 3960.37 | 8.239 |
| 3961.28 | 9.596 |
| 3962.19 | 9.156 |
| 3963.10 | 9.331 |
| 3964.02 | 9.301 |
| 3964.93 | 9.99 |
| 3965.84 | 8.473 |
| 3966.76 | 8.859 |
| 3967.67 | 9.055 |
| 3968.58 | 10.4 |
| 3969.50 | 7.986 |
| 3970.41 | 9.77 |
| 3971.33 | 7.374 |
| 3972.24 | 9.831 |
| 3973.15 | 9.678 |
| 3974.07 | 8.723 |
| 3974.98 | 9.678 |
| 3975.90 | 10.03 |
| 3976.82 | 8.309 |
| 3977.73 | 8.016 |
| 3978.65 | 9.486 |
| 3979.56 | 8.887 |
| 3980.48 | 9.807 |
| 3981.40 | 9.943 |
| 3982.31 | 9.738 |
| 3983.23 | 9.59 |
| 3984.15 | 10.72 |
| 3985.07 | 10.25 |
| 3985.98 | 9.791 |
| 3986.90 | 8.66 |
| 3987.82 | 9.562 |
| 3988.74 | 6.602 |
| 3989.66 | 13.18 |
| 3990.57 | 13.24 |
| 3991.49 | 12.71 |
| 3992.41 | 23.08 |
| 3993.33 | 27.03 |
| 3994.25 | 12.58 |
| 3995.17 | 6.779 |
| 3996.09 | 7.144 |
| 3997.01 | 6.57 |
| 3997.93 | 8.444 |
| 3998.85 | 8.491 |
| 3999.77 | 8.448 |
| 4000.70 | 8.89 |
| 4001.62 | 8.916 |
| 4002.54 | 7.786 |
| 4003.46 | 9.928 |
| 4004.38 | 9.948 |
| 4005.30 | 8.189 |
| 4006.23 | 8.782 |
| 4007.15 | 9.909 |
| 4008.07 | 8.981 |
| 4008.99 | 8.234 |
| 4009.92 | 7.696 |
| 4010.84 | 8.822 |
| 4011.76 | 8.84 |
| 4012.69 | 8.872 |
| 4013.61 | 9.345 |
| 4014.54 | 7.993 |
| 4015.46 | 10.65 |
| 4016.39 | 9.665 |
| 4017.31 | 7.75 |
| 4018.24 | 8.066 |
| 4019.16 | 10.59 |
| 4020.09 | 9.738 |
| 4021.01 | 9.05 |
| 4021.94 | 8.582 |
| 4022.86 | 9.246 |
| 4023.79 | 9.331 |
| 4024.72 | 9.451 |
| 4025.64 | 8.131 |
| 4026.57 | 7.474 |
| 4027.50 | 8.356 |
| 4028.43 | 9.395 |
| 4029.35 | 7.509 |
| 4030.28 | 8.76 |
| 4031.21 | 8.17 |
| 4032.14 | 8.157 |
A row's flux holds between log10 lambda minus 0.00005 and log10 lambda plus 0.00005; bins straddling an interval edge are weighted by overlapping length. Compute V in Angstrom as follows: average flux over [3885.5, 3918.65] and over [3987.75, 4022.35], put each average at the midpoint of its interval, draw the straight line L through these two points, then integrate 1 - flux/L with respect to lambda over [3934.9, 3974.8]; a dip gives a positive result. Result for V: 7.5 Angstrom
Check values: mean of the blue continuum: 12.6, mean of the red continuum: 9.98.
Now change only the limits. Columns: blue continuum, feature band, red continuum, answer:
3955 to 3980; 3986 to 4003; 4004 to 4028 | -3.93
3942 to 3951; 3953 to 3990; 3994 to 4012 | -1.23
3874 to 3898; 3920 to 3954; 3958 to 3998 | 5.10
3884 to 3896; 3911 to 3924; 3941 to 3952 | 0.06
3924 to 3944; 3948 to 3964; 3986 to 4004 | 2.21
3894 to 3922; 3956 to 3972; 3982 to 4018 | 2.30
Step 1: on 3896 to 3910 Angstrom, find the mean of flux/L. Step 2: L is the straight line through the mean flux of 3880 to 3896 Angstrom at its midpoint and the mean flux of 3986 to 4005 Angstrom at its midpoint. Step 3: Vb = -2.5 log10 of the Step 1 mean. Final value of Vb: 0.45 mag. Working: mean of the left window 13.8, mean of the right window 10.8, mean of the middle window 8.8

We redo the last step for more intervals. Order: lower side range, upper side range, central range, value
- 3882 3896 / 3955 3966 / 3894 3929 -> 0.17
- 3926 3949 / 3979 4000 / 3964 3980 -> 0.15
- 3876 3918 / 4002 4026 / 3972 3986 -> 0.04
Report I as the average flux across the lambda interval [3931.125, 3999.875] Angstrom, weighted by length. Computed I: 9.7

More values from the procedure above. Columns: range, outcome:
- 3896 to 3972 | 9.8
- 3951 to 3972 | 8.82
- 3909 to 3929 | 11.8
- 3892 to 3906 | 10.2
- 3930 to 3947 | 9.62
